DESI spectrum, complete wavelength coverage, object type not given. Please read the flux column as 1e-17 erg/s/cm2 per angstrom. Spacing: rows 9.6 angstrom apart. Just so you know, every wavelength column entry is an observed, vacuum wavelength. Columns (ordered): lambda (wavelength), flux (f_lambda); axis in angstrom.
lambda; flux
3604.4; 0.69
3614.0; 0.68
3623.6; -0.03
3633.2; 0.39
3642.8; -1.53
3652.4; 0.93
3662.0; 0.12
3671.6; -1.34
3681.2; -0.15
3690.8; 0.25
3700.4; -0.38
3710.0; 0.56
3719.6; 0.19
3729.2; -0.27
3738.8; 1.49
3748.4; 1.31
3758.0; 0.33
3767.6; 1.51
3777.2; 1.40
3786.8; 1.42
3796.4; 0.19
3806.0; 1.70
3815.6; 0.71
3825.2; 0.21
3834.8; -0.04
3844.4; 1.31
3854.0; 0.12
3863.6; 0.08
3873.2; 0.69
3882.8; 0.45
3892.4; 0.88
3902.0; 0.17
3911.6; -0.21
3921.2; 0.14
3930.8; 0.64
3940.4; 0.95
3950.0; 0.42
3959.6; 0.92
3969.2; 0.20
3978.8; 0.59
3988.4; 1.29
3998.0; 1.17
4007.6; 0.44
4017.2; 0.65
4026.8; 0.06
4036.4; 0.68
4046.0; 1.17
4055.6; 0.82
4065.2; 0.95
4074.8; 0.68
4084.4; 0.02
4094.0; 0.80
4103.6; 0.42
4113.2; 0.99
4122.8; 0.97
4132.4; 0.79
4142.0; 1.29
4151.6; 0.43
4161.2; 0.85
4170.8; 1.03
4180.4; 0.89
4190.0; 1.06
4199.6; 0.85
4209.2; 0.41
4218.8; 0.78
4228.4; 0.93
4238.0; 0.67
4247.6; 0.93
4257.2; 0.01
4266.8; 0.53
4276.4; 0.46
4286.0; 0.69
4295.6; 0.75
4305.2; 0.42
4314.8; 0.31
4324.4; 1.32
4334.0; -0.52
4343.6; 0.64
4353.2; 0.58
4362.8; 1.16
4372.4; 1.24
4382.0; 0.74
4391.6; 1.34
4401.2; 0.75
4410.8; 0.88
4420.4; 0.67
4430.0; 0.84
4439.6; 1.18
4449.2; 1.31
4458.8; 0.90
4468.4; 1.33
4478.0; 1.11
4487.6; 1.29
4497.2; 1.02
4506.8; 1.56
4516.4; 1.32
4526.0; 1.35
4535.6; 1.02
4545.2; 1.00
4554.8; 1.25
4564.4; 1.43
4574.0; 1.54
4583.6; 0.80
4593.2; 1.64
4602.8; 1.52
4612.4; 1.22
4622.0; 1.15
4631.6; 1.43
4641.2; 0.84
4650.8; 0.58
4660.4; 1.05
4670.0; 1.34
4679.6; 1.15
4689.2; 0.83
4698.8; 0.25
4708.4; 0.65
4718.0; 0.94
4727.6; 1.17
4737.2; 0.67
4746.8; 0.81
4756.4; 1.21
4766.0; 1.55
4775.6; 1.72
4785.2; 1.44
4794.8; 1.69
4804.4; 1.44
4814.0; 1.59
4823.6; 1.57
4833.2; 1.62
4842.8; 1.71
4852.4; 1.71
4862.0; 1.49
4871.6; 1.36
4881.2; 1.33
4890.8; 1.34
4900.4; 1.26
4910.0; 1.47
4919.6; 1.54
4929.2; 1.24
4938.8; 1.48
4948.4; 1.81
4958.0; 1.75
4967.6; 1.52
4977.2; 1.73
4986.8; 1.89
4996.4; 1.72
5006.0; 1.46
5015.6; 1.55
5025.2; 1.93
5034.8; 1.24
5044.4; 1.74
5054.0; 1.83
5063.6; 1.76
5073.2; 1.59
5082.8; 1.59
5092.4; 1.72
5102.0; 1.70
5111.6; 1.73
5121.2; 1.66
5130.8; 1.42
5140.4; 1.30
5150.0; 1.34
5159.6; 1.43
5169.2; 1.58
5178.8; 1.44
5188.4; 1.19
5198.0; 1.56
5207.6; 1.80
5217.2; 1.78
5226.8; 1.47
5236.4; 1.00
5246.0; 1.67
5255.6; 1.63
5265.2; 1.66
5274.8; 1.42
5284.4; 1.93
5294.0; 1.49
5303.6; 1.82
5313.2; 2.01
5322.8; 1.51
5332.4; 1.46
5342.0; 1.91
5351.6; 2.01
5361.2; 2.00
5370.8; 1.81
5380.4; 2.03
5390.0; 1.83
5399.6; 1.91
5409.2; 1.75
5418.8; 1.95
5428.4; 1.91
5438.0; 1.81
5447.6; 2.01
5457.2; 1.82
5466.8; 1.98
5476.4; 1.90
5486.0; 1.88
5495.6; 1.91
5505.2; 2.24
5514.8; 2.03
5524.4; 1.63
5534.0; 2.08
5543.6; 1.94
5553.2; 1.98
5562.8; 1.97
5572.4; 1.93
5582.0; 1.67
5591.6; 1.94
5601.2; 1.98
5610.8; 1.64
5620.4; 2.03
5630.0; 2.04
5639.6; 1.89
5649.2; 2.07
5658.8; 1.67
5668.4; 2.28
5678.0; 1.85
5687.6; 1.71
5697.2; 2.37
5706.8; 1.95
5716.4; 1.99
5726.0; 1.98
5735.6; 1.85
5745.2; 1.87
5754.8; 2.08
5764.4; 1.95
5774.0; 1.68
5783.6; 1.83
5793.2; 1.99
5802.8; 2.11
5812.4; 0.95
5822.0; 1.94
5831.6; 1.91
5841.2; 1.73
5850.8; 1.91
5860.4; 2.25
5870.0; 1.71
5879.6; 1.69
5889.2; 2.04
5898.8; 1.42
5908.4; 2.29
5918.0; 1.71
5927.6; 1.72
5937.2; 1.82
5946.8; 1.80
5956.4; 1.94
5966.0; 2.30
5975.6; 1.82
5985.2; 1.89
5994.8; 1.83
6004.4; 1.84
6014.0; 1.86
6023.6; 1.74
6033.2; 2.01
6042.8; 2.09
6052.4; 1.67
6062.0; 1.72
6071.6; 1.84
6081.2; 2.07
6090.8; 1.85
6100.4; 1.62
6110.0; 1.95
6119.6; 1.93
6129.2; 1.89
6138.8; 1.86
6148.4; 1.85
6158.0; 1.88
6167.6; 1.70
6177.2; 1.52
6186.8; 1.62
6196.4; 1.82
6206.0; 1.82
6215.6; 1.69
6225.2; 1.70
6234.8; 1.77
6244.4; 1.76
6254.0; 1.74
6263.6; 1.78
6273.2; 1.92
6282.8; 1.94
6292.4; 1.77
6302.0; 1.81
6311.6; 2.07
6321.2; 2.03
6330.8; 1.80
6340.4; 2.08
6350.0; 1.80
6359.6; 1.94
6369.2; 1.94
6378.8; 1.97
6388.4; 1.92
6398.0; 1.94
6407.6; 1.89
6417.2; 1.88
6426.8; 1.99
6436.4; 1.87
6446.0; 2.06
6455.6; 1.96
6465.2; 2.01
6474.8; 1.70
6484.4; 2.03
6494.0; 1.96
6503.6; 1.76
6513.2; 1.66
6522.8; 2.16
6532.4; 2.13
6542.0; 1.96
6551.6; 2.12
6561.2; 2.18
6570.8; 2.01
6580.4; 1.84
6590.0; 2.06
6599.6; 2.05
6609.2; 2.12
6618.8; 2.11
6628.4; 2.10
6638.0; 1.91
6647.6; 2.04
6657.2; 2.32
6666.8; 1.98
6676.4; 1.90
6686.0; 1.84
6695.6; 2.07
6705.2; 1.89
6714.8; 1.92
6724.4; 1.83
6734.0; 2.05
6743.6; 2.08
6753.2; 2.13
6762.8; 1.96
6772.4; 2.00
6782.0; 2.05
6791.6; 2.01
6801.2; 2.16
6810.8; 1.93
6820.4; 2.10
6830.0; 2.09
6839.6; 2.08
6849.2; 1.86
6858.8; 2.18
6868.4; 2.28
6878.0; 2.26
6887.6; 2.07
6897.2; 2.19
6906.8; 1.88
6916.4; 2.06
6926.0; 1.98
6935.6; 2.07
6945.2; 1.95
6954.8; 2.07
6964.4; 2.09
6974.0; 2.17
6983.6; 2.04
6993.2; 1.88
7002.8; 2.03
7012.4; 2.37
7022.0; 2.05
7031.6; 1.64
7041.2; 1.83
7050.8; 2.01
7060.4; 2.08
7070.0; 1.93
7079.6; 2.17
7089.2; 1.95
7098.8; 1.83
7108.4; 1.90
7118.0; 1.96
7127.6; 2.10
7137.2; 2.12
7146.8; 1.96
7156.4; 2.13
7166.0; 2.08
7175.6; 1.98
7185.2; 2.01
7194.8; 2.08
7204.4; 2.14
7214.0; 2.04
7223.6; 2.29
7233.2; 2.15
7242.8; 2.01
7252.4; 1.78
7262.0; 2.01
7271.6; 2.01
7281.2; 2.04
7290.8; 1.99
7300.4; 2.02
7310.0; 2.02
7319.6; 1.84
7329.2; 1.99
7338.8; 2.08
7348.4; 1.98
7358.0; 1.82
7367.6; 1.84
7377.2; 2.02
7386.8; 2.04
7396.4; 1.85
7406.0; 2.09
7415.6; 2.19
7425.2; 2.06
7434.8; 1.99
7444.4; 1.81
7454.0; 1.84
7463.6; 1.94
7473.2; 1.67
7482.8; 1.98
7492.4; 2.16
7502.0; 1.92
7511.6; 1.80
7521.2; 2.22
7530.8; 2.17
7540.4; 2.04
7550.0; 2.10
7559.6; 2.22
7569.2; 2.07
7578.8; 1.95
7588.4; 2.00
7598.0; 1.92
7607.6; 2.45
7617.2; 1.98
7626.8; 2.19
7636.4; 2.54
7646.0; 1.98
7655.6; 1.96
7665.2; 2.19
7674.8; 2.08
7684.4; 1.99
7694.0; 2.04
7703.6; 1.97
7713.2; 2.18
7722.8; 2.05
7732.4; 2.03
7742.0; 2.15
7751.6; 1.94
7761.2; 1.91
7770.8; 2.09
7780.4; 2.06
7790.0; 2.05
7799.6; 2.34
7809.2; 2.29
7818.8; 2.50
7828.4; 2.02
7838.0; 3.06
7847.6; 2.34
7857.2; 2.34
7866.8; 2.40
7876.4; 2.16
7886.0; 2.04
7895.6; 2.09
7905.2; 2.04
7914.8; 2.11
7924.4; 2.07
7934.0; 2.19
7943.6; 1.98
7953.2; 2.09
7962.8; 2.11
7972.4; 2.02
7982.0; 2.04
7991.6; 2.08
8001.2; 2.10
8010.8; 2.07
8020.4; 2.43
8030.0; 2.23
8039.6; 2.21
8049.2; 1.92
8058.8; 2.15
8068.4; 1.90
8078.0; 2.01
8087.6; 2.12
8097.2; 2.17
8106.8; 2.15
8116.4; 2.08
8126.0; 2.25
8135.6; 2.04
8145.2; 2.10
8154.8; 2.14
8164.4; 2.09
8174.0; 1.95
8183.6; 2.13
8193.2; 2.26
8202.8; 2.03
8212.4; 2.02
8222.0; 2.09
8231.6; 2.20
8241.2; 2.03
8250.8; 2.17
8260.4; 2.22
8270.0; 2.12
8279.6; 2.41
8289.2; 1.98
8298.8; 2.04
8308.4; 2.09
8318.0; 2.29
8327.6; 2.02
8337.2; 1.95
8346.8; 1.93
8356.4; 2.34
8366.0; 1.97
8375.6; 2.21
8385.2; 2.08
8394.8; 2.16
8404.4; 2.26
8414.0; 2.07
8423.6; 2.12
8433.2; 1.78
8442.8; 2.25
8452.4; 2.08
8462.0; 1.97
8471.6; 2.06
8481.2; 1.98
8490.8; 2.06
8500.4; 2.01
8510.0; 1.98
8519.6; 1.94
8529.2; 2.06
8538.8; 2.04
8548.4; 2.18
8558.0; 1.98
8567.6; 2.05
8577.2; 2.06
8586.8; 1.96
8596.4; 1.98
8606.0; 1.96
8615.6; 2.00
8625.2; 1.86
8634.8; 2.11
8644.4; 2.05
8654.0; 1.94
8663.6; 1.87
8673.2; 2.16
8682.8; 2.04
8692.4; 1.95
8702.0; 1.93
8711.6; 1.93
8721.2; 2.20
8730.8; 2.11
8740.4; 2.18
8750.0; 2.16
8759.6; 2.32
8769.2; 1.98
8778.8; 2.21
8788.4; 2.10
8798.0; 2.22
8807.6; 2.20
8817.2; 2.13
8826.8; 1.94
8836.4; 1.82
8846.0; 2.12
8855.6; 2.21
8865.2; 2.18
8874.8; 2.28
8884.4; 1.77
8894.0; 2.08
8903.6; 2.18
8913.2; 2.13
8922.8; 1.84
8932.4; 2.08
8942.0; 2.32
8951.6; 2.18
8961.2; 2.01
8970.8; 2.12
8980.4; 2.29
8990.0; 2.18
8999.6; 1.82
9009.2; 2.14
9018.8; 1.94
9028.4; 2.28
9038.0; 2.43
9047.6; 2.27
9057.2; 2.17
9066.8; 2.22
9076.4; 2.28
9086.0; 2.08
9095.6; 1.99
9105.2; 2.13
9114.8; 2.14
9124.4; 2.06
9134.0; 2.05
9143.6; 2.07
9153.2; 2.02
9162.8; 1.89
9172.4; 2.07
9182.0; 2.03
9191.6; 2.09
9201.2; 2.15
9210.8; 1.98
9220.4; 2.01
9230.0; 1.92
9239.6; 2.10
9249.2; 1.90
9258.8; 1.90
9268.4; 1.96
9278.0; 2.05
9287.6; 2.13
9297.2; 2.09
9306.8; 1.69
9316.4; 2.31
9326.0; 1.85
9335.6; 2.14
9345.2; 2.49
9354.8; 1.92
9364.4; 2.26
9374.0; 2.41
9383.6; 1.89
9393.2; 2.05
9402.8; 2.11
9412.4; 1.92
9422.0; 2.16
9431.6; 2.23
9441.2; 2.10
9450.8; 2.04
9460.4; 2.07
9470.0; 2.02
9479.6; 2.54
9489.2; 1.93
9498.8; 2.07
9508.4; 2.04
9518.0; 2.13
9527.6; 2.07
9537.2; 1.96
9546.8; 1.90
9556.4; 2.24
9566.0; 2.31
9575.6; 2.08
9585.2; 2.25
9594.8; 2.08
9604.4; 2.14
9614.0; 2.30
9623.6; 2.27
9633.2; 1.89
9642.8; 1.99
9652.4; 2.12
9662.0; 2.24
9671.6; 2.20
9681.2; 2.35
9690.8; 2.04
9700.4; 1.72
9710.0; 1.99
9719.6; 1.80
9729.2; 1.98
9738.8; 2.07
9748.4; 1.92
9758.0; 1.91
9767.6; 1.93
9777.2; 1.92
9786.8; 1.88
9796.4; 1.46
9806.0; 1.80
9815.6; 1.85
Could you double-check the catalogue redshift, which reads 0.19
